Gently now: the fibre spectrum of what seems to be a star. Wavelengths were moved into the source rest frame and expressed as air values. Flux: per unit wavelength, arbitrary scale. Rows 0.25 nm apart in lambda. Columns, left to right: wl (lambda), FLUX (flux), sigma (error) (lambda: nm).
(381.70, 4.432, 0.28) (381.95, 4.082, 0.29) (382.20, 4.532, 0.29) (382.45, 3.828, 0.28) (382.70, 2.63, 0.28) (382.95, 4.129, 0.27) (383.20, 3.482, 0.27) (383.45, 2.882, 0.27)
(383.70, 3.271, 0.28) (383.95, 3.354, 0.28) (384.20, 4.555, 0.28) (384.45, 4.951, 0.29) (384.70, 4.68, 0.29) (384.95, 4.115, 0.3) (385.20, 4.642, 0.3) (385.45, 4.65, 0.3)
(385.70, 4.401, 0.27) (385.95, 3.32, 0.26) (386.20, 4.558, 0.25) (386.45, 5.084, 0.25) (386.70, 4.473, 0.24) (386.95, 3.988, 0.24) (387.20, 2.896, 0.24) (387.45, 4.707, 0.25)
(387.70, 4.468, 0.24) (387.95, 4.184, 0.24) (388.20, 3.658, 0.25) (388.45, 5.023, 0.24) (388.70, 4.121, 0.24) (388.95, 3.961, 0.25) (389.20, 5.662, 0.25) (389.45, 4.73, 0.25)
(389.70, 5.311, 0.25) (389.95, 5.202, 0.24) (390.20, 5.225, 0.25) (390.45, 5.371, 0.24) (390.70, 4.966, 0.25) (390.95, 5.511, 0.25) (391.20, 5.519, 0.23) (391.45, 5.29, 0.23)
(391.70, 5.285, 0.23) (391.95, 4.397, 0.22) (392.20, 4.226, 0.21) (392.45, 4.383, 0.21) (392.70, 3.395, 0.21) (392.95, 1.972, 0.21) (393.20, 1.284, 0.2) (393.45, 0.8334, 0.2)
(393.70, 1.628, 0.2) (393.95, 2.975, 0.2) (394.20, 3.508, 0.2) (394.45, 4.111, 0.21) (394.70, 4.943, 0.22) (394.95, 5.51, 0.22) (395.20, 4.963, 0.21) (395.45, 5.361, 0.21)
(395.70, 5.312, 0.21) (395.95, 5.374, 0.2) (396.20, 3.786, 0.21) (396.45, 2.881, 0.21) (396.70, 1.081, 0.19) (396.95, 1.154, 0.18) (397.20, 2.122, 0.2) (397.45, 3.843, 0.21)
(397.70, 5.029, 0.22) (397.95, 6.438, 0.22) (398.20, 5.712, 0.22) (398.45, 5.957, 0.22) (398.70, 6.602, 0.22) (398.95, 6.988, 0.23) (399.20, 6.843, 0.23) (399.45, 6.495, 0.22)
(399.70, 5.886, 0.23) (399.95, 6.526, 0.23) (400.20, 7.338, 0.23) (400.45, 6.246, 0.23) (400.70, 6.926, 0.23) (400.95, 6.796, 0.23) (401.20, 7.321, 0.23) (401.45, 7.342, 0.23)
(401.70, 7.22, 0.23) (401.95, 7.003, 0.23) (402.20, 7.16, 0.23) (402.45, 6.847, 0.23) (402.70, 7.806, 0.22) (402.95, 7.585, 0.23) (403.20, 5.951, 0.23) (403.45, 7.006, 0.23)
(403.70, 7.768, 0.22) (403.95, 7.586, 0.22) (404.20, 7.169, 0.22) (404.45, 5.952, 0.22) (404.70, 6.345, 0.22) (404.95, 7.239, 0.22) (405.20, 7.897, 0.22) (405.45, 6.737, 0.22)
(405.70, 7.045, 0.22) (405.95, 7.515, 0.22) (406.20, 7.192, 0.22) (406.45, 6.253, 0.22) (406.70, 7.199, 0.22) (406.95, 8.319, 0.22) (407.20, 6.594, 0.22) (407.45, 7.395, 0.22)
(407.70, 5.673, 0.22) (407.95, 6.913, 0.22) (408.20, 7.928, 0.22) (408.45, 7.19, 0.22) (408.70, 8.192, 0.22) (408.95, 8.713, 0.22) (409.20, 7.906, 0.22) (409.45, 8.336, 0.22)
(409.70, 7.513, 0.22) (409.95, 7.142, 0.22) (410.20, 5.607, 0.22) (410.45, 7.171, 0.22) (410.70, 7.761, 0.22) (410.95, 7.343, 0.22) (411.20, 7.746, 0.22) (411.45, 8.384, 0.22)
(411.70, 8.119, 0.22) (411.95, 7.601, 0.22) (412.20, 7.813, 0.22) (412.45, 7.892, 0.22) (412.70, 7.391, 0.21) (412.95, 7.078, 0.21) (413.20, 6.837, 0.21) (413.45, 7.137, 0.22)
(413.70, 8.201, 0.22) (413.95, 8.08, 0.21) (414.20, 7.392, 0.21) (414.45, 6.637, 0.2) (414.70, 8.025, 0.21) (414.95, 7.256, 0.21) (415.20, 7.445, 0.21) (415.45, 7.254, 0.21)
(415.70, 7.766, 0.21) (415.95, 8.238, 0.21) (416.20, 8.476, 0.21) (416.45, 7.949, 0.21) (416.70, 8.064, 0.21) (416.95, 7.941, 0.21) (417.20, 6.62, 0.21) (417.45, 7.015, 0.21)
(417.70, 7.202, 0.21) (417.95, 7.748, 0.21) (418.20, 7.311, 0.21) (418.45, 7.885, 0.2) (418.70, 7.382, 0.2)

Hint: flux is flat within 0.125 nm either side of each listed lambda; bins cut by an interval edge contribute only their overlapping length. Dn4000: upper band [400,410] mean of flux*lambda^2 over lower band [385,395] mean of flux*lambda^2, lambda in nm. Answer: 1.84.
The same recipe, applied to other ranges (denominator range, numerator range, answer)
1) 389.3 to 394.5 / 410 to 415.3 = 2.04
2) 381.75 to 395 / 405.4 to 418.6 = 2.03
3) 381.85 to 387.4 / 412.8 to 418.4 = 2.18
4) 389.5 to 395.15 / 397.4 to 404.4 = 1.69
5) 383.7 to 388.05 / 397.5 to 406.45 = 1.73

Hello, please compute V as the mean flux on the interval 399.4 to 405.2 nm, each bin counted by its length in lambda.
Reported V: 6.96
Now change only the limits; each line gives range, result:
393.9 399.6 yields 4.68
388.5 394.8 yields 4.16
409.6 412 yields 7.43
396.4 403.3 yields 5.93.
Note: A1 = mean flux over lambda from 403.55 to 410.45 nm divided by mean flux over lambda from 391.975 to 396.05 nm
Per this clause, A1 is 1.9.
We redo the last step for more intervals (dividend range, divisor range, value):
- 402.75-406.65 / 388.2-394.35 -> 1.70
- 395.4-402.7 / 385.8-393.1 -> 1.26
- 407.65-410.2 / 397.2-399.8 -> 1.30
